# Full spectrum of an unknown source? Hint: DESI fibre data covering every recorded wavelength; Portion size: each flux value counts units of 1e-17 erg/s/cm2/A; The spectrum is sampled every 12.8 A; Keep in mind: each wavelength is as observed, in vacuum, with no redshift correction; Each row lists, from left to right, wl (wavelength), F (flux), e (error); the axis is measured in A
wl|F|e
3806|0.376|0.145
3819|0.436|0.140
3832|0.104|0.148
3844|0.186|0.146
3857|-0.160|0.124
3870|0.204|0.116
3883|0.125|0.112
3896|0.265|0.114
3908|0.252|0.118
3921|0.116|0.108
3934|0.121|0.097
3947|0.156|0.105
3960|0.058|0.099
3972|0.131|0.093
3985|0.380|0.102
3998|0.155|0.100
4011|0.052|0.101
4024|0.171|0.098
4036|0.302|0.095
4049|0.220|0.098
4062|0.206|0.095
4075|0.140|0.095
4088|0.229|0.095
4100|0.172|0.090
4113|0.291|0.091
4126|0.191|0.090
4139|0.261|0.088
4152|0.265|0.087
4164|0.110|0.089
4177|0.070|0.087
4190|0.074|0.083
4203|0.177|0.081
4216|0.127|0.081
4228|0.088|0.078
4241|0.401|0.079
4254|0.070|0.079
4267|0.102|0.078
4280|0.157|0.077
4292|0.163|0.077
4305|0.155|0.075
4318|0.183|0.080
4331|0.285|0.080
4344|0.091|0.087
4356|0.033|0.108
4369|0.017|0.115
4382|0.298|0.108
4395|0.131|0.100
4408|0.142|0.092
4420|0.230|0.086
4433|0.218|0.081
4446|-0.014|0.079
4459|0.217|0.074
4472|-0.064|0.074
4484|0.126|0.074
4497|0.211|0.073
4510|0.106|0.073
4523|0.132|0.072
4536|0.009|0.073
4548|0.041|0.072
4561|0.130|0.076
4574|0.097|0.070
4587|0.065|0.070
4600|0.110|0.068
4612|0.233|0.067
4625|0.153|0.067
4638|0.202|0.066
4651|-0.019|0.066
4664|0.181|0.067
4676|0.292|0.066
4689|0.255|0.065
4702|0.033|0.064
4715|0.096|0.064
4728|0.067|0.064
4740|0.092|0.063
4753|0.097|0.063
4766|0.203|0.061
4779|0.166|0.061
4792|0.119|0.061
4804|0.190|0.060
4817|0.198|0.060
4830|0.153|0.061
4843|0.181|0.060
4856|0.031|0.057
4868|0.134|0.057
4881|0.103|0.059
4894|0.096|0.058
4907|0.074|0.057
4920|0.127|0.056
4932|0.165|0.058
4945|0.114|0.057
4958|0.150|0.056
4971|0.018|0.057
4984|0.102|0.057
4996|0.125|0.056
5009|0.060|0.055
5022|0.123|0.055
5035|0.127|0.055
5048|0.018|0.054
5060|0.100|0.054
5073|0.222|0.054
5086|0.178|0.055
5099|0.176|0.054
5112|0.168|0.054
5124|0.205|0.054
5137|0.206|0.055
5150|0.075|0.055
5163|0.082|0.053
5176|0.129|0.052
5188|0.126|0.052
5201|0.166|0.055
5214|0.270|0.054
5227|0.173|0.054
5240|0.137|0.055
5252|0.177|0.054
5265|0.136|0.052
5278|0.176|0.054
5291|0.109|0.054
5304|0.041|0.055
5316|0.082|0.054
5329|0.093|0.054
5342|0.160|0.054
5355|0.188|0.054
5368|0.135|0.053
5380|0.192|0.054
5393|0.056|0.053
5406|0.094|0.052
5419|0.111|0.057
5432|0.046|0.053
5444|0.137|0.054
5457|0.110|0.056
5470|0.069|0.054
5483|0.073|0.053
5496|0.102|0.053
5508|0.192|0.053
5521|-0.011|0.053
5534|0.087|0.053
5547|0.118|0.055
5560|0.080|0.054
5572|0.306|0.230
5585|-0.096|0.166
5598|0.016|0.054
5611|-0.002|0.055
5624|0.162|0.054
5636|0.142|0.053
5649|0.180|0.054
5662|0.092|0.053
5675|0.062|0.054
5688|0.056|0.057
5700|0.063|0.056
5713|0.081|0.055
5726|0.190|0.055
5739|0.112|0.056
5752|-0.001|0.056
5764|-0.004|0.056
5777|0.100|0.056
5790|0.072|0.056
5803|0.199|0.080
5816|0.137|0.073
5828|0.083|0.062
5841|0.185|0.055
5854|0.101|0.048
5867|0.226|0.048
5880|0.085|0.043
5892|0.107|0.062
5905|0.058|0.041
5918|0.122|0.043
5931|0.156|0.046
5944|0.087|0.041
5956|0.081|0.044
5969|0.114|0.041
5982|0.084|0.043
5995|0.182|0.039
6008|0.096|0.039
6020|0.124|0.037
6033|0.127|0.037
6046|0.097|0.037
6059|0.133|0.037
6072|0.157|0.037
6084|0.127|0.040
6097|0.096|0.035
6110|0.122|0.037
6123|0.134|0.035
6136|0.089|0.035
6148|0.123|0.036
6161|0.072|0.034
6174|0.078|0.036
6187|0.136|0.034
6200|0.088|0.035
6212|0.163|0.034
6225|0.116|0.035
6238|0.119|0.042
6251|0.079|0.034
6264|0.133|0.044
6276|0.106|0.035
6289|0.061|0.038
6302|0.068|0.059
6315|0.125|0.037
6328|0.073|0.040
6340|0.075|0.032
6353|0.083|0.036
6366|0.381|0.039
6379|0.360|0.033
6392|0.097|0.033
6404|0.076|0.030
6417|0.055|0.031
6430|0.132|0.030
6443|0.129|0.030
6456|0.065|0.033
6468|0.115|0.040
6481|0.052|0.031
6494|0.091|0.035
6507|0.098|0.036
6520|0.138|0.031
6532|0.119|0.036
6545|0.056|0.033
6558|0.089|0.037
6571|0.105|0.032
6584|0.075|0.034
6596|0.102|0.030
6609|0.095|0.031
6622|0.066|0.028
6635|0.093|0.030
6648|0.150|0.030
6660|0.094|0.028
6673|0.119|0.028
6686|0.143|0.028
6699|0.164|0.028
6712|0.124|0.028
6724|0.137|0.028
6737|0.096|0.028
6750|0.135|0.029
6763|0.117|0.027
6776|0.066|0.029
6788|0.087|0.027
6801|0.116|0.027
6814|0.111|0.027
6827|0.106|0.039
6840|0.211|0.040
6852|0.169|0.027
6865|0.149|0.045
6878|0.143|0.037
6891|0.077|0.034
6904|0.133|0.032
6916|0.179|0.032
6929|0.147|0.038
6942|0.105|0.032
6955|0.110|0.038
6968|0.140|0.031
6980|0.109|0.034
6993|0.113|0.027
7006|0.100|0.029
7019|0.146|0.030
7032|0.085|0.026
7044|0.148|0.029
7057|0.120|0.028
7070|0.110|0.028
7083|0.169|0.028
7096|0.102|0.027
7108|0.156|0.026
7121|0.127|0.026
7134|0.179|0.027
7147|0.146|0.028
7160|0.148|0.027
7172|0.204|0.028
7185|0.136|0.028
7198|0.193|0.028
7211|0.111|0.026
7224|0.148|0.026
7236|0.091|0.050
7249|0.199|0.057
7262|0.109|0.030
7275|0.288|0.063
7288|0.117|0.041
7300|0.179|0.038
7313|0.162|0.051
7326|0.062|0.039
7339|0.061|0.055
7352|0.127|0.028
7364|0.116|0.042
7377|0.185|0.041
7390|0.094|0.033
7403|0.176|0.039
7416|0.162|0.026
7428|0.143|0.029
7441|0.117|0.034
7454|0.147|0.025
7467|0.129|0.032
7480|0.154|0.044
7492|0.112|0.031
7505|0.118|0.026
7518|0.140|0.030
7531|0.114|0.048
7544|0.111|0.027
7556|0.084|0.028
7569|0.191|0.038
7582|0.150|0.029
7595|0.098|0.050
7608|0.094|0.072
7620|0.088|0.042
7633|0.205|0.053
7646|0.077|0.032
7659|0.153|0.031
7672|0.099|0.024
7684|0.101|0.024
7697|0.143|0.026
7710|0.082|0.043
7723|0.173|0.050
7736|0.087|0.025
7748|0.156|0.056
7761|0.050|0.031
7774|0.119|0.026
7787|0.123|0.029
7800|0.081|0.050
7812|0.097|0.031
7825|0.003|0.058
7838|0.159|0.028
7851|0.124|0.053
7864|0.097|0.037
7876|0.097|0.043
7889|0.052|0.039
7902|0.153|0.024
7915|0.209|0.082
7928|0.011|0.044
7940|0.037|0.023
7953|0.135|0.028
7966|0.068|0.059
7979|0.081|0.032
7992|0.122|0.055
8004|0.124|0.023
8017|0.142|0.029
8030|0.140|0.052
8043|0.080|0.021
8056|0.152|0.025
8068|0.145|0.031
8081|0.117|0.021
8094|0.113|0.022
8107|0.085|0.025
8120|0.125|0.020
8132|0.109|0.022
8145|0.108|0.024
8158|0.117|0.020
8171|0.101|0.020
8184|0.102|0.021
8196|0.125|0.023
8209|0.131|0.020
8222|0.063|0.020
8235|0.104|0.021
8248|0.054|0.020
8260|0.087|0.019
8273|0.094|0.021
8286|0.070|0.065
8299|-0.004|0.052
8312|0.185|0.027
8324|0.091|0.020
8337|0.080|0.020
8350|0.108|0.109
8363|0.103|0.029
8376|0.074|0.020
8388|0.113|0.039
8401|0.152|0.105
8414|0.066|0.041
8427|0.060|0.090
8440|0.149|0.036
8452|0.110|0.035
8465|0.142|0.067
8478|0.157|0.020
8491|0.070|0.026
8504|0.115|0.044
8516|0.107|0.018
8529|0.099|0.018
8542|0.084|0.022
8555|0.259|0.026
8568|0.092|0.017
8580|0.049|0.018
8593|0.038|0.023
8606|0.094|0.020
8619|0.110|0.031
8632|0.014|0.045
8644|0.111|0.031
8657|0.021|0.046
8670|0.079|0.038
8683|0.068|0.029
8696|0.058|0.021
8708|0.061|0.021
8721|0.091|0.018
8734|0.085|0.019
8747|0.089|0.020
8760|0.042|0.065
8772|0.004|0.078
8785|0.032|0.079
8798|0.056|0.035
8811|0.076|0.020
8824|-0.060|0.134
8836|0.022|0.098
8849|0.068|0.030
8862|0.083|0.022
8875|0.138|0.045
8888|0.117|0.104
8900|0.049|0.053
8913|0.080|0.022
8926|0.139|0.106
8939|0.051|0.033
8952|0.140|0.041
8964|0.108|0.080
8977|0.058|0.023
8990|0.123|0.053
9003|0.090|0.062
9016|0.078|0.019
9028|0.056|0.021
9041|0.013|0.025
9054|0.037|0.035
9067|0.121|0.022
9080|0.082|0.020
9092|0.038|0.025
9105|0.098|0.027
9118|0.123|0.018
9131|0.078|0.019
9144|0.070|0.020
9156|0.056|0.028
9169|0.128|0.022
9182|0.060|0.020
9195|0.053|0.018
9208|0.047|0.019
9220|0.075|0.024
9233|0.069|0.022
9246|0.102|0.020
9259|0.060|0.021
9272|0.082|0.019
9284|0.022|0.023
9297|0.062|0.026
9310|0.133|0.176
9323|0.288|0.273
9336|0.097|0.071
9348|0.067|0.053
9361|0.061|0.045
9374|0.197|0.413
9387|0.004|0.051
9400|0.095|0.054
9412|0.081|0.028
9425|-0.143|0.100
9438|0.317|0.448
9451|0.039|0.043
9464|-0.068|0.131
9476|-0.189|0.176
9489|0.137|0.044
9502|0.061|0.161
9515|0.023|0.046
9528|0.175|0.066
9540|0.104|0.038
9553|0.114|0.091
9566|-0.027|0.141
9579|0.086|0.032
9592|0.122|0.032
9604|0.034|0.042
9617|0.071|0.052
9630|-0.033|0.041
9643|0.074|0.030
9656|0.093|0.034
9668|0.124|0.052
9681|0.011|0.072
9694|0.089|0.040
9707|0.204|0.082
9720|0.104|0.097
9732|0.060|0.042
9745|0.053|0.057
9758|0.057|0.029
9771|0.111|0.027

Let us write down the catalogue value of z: 0.709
